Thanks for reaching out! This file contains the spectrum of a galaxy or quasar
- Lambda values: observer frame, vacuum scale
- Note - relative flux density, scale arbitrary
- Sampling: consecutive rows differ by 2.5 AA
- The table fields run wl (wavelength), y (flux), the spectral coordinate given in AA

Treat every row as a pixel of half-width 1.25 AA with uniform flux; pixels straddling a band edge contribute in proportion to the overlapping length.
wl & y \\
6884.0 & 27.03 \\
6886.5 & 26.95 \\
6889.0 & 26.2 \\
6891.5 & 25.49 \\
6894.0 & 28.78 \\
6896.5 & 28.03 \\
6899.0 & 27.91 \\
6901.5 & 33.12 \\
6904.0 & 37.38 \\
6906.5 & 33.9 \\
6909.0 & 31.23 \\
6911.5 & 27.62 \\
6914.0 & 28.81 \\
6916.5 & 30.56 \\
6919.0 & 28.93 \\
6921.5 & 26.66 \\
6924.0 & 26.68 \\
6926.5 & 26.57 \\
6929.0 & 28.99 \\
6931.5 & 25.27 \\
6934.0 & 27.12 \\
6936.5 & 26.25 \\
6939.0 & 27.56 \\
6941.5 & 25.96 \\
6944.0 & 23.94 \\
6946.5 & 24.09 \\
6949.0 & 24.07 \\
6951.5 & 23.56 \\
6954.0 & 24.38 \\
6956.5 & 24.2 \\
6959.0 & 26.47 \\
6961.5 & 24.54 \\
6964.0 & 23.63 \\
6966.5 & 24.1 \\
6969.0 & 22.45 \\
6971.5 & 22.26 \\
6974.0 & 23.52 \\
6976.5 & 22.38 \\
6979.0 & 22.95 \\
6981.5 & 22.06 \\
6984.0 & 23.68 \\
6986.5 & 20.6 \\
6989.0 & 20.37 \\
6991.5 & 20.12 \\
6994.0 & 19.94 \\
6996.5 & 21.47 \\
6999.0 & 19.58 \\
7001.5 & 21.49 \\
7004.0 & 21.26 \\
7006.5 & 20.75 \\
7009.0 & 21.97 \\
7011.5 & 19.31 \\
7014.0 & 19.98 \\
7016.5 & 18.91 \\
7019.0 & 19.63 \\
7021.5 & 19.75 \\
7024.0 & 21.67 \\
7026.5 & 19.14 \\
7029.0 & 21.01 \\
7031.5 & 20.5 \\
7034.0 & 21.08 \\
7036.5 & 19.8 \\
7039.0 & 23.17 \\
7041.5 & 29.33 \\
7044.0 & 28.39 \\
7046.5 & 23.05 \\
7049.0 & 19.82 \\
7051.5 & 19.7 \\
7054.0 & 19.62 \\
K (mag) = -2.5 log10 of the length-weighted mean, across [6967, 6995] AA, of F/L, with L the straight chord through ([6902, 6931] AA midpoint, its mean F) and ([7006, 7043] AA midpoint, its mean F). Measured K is 0.13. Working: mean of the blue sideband 29.7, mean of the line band 21.9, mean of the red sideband 21.1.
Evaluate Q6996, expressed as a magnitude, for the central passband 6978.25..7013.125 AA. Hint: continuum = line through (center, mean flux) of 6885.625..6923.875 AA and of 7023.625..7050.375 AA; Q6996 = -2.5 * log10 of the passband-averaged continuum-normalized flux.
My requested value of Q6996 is 0.17 mag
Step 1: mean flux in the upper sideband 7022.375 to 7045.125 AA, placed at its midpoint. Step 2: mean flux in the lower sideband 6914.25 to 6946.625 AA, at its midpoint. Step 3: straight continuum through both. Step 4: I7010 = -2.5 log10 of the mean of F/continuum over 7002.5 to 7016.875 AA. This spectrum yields 0.155 mag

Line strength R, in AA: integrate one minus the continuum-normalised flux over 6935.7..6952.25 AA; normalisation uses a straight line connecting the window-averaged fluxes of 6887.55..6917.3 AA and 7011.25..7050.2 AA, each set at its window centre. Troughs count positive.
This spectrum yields 1.3 AA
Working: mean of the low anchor 29.9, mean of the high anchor 21.6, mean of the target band 25.1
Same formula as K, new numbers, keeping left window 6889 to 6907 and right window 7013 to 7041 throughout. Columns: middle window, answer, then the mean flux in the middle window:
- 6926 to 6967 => 0.05 mag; 25.3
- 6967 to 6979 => 0.09 mag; 22.8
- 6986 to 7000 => 0.14 mag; 20.3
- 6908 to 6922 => 0.00 mag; 29.1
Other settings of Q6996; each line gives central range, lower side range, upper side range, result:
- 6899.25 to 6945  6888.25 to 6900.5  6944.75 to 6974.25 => -0.107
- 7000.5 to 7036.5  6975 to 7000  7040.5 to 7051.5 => 0.127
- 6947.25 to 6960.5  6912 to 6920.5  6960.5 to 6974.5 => 0.017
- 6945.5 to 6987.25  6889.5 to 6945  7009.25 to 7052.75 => 0.086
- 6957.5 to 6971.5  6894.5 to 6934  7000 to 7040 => 0.050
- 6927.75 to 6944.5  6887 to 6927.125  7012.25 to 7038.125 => 0.019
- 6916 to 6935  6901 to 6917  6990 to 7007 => 0.086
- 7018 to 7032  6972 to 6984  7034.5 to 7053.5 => 0.137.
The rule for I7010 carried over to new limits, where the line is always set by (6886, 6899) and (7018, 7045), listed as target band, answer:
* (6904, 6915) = -0.18 mag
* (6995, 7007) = 0.11 mag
